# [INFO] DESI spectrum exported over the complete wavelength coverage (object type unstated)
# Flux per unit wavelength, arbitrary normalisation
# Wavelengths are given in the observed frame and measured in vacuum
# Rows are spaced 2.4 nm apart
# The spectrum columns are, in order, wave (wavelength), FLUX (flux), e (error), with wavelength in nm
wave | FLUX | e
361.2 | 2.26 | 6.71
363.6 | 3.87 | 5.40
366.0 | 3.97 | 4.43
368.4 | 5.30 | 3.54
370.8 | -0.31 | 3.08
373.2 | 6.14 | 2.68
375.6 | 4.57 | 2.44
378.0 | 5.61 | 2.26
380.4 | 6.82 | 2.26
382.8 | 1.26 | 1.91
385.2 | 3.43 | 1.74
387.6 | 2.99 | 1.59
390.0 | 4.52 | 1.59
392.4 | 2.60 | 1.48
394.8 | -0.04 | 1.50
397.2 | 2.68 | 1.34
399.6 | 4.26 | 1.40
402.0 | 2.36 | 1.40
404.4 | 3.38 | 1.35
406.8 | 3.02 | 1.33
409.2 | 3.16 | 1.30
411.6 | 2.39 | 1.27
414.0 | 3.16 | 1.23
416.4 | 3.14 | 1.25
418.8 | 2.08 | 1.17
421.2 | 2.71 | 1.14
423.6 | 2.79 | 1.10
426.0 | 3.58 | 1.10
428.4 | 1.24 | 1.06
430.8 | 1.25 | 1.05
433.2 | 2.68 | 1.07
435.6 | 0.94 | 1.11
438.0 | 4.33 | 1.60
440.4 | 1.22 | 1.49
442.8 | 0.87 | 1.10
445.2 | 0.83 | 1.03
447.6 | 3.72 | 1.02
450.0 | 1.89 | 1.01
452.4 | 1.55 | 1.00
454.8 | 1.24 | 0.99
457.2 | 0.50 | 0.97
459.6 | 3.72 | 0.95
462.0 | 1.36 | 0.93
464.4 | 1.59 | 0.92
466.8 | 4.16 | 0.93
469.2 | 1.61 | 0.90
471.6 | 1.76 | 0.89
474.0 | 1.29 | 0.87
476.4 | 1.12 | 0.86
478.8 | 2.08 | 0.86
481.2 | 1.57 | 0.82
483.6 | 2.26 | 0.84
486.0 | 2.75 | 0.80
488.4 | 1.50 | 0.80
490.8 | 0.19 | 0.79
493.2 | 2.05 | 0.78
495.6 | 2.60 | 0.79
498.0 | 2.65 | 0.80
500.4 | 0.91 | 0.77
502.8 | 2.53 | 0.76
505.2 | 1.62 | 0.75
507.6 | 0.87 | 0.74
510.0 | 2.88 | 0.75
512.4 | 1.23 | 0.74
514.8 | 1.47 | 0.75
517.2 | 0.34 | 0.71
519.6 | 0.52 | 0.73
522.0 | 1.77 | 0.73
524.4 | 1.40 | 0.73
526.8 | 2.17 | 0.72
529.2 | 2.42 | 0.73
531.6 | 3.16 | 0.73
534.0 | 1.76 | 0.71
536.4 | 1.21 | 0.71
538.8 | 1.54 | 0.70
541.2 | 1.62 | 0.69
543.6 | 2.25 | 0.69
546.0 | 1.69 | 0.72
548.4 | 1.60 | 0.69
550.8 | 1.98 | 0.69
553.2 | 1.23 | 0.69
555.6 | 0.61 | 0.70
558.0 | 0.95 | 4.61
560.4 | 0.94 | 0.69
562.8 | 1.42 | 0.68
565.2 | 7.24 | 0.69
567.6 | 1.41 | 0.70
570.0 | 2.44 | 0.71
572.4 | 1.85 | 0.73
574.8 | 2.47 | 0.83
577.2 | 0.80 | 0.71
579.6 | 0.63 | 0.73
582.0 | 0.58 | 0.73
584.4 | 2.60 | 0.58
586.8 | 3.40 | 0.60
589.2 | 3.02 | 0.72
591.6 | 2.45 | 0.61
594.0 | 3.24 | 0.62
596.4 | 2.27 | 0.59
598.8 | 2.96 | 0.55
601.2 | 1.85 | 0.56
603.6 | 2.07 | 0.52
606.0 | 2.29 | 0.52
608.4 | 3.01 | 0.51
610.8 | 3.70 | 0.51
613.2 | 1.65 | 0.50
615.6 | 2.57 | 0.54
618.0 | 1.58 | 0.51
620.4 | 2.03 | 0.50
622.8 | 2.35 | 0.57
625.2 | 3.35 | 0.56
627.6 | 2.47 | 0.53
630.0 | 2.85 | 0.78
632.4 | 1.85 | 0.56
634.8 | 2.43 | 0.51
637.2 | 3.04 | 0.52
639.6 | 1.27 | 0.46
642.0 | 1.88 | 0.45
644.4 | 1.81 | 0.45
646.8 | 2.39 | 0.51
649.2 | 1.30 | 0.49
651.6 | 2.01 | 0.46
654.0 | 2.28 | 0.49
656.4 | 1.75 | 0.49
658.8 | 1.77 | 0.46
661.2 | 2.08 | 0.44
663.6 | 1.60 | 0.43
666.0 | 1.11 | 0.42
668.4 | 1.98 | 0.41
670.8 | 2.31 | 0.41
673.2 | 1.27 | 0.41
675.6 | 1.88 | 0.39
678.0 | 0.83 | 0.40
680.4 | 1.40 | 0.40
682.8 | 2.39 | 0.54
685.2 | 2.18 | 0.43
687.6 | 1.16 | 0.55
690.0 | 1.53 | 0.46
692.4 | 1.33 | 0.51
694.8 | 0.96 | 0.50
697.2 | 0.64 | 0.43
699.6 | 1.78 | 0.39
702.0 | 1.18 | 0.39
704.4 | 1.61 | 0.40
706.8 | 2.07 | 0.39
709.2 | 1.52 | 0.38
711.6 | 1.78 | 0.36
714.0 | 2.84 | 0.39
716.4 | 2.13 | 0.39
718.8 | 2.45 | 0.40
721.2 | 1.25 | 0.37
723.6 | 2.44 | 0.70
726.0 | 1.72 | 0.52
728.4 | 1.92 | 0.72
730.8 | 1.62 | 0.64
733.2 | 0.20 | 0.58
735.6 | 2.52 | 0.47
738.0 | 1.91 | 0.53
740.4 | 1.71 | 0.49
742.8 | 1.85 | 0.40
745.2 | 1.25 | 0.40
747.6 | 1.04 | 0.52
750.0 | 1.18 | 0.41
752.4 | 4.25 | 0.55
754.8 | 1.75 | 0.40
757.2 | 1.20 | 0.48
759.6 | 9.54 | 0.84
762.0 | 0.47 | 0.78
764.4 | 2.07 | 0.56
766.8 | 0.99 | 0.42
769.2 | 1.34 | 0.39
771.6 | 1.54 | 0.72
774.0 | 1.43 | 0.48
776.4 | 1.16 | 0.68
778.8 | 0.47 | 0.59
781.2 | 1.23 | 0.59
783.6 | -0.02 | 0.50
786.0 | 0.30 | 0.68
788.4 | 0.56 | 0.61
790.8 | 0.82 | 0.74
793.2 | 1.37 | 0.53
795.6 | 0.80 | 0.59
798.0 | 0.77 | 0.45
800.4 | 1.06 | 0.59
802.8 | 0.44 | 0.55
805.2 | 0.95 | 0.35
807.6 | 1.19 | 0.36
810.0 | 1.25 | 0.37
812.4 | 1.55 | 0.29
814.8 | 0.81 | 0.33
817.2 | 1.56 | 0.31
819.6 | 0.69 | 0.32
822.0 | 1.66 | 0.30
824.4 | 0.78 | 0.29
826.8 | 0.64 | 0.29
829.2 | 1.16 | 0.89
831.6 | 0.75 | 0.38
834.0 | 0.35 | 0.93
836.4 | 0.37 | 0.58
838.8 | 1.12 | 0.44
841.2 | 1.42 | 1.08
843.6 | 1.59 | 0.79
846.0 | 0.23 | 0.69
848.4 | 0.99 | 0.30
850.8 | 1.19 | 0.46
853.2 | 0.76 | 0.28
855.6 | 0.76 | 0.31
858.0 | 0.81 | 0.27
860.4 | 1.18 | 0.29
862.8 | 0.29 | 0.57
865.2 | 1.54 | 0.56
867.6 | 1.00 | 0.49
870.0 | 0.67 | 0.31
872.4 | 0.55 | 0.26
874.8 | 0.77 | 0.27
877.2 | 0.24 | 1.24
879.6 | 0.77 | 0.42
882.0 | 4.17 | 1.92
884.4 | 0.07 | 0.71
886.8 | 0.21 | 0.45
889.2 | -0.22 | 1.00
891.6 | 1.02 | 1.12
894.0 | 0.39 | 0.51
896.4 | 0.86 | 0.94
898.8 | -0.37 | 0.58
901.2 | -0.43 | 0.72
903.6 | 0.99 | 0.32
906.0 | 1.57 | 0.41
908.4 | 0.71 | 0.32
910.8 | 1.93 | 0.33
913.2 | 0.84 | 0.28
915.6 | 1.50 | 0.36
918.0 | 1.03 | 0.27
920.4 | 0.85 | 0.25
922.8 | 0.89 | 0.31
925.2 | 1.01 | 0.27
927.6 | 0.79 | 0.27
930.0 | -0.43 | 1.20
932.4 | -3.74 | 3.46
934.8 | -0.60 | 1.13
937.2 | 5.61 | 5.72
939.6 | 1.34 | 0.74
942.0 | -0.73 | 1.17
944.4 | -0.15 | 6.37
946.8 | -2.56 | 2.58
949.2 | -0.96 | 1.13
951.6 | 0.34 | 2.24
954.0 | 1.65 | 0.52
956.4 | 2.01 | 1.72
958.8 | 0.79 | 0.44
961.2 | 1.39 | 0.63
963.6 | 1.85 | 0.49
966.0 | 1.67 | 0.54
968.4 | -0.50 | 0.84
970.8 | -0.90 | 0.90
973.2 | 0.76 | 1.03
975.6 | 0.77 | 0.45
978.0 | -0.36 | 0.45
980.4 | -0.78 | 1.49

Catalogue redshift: 0.515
